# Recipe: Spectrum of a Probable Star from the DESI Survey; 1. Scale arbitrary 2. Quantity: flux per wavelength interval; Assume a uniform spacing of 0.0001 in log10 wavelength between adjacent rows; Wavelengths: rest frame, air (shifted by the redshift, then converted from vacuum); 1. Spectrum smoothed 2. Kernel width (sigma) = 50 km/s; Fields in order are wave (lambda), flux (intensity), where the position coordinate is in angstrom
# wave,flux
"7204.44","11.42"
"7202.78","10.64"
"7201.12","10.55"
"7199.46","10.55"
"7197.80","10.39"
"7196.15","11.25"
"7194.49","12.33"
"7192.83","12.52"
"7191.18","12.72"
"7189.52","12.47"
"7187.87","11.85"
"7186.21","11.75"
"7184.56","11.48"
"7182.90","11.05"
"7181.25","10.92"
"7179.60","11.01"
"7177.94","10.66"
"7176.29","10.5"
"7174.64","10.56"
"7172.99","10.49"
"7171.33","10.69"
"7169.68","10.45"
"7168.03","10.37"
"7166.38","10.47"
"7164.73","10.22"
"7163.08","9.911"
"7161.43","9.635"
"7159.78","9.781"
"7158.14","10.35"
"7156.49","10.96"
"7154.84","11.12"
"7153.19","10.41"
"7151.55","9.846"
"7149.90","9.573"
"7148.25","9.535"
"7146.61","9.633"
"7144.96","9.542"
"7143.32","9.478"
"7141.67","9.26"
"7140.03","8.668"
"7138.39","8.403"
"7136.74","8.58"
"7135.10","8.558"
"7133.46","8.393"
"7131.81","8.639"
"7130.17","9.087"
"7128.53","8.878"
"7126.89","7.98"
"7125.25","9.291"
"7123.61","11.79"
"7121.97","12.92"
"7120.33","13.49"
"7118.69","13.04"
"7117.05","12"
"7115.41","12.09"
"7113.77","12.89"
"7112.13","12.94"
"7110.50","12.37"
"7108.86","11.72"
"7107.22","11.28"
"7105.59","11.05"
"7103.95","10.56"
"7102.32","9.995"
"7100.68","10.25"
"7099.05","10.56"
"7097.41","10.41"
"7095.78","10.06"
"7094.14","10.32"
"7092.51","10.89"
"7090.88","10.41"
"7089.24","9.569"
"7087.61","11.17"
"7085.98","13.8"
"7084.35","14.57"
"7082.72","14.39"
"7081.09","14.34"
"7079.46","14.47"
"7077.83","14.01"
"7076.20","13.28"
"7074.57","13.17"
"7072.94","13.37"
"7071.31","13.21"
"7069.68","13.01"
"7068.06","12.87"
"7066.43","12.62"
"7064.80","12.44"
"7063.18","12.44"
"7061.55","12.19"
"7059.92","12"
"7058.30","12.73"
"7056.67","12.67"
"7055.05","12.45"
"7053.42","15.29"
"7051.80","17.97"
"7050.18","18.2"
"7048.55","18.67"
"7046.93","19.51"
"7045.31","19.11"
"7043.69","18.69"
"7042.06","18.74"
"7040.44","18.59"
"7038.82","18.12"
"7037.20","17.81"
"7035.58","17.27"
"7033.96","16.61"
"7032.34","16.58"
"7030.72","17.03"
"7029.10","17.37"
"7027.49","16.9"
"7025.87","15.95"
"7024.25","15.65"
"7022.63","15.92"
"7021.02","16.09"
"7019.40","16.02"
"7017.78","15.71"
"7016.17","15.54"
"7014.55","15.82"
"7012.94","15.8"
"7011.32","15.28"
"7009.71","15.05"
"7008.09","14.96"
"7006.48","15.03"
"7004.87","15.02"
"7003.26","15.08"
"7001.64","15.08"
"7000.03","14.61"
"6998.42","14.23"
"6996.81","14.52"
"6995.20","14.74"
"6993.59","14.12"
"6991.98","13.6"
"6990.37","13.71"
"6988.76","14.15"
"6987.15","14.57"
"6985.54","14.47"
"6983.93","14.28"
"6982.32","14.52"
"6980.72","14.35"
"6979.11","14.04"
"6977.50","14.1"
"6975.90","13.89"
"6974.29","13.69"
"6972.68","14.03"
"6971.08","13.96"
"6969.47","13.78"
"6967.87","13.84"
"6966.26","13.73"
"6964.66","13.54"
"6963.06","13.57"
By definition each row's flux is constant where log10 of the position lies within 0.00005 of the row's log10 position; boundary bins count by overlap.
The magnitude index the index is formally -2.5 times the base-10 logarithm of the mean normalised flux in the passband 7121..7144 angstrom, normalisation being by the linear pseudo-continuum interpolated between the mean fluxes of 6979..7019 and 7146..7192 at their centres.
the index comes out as 0.23 mag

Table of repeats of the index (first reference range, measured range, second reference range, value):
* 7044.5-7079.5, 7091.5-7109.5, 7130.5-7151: 0.11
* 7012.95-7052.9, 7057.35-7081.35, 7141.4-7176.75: 0.16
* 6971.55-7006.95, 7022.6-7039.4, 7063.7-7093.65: -0.23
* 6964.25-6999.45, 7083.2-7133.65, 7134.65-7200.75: 0.05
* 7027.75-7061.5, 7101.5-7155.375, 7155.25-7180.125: 0.19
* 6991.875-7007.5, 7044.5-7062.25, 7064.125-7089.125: -0.14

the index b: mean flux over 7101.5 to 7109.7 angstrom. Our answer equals 10.9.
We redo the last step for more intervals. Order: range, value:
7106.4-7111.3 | 11.8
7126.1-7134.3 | 8.6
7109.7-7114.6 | 12.7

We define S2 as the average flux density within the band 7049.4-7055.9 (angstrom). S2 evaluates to 16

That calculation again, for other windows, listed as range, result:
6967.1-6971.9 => 13.9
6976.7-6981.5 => 14.2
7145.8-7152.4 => 9.66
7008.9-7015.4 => 15.5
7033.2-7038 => 17.2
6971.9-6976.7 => 13.9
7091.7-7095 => 10.6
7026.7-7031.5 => 17.1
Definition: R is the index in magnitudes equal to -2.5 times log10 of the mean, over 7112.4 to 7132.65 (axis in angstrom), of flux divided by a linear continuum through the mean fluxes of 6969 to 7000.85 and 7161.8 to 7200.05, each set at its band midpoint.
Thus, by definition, 0.09 mag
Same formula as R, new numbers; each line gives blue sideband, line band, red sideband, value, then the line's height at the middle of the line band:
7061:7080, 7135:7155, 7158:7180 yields 0.170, 11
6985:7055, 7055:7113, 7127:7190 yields 0.098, 13.3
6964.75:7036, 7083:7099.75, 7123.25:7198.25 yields 0.095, 12.3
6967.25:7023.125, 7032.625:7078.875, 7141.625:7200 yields -0.147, 13.3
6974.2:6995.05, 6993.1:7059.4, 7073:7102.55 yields -0.210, 13.3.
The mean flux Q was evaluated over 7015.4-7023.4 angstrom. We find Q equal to 15.9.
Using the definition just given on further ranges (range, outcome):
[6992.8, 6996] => 14.4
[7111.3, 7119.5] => 12.6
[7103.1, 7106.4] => 10.8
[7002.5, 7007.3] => 15.1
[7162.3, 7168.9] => 10.2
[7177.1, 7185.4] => 11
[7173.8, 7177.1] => 10.5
